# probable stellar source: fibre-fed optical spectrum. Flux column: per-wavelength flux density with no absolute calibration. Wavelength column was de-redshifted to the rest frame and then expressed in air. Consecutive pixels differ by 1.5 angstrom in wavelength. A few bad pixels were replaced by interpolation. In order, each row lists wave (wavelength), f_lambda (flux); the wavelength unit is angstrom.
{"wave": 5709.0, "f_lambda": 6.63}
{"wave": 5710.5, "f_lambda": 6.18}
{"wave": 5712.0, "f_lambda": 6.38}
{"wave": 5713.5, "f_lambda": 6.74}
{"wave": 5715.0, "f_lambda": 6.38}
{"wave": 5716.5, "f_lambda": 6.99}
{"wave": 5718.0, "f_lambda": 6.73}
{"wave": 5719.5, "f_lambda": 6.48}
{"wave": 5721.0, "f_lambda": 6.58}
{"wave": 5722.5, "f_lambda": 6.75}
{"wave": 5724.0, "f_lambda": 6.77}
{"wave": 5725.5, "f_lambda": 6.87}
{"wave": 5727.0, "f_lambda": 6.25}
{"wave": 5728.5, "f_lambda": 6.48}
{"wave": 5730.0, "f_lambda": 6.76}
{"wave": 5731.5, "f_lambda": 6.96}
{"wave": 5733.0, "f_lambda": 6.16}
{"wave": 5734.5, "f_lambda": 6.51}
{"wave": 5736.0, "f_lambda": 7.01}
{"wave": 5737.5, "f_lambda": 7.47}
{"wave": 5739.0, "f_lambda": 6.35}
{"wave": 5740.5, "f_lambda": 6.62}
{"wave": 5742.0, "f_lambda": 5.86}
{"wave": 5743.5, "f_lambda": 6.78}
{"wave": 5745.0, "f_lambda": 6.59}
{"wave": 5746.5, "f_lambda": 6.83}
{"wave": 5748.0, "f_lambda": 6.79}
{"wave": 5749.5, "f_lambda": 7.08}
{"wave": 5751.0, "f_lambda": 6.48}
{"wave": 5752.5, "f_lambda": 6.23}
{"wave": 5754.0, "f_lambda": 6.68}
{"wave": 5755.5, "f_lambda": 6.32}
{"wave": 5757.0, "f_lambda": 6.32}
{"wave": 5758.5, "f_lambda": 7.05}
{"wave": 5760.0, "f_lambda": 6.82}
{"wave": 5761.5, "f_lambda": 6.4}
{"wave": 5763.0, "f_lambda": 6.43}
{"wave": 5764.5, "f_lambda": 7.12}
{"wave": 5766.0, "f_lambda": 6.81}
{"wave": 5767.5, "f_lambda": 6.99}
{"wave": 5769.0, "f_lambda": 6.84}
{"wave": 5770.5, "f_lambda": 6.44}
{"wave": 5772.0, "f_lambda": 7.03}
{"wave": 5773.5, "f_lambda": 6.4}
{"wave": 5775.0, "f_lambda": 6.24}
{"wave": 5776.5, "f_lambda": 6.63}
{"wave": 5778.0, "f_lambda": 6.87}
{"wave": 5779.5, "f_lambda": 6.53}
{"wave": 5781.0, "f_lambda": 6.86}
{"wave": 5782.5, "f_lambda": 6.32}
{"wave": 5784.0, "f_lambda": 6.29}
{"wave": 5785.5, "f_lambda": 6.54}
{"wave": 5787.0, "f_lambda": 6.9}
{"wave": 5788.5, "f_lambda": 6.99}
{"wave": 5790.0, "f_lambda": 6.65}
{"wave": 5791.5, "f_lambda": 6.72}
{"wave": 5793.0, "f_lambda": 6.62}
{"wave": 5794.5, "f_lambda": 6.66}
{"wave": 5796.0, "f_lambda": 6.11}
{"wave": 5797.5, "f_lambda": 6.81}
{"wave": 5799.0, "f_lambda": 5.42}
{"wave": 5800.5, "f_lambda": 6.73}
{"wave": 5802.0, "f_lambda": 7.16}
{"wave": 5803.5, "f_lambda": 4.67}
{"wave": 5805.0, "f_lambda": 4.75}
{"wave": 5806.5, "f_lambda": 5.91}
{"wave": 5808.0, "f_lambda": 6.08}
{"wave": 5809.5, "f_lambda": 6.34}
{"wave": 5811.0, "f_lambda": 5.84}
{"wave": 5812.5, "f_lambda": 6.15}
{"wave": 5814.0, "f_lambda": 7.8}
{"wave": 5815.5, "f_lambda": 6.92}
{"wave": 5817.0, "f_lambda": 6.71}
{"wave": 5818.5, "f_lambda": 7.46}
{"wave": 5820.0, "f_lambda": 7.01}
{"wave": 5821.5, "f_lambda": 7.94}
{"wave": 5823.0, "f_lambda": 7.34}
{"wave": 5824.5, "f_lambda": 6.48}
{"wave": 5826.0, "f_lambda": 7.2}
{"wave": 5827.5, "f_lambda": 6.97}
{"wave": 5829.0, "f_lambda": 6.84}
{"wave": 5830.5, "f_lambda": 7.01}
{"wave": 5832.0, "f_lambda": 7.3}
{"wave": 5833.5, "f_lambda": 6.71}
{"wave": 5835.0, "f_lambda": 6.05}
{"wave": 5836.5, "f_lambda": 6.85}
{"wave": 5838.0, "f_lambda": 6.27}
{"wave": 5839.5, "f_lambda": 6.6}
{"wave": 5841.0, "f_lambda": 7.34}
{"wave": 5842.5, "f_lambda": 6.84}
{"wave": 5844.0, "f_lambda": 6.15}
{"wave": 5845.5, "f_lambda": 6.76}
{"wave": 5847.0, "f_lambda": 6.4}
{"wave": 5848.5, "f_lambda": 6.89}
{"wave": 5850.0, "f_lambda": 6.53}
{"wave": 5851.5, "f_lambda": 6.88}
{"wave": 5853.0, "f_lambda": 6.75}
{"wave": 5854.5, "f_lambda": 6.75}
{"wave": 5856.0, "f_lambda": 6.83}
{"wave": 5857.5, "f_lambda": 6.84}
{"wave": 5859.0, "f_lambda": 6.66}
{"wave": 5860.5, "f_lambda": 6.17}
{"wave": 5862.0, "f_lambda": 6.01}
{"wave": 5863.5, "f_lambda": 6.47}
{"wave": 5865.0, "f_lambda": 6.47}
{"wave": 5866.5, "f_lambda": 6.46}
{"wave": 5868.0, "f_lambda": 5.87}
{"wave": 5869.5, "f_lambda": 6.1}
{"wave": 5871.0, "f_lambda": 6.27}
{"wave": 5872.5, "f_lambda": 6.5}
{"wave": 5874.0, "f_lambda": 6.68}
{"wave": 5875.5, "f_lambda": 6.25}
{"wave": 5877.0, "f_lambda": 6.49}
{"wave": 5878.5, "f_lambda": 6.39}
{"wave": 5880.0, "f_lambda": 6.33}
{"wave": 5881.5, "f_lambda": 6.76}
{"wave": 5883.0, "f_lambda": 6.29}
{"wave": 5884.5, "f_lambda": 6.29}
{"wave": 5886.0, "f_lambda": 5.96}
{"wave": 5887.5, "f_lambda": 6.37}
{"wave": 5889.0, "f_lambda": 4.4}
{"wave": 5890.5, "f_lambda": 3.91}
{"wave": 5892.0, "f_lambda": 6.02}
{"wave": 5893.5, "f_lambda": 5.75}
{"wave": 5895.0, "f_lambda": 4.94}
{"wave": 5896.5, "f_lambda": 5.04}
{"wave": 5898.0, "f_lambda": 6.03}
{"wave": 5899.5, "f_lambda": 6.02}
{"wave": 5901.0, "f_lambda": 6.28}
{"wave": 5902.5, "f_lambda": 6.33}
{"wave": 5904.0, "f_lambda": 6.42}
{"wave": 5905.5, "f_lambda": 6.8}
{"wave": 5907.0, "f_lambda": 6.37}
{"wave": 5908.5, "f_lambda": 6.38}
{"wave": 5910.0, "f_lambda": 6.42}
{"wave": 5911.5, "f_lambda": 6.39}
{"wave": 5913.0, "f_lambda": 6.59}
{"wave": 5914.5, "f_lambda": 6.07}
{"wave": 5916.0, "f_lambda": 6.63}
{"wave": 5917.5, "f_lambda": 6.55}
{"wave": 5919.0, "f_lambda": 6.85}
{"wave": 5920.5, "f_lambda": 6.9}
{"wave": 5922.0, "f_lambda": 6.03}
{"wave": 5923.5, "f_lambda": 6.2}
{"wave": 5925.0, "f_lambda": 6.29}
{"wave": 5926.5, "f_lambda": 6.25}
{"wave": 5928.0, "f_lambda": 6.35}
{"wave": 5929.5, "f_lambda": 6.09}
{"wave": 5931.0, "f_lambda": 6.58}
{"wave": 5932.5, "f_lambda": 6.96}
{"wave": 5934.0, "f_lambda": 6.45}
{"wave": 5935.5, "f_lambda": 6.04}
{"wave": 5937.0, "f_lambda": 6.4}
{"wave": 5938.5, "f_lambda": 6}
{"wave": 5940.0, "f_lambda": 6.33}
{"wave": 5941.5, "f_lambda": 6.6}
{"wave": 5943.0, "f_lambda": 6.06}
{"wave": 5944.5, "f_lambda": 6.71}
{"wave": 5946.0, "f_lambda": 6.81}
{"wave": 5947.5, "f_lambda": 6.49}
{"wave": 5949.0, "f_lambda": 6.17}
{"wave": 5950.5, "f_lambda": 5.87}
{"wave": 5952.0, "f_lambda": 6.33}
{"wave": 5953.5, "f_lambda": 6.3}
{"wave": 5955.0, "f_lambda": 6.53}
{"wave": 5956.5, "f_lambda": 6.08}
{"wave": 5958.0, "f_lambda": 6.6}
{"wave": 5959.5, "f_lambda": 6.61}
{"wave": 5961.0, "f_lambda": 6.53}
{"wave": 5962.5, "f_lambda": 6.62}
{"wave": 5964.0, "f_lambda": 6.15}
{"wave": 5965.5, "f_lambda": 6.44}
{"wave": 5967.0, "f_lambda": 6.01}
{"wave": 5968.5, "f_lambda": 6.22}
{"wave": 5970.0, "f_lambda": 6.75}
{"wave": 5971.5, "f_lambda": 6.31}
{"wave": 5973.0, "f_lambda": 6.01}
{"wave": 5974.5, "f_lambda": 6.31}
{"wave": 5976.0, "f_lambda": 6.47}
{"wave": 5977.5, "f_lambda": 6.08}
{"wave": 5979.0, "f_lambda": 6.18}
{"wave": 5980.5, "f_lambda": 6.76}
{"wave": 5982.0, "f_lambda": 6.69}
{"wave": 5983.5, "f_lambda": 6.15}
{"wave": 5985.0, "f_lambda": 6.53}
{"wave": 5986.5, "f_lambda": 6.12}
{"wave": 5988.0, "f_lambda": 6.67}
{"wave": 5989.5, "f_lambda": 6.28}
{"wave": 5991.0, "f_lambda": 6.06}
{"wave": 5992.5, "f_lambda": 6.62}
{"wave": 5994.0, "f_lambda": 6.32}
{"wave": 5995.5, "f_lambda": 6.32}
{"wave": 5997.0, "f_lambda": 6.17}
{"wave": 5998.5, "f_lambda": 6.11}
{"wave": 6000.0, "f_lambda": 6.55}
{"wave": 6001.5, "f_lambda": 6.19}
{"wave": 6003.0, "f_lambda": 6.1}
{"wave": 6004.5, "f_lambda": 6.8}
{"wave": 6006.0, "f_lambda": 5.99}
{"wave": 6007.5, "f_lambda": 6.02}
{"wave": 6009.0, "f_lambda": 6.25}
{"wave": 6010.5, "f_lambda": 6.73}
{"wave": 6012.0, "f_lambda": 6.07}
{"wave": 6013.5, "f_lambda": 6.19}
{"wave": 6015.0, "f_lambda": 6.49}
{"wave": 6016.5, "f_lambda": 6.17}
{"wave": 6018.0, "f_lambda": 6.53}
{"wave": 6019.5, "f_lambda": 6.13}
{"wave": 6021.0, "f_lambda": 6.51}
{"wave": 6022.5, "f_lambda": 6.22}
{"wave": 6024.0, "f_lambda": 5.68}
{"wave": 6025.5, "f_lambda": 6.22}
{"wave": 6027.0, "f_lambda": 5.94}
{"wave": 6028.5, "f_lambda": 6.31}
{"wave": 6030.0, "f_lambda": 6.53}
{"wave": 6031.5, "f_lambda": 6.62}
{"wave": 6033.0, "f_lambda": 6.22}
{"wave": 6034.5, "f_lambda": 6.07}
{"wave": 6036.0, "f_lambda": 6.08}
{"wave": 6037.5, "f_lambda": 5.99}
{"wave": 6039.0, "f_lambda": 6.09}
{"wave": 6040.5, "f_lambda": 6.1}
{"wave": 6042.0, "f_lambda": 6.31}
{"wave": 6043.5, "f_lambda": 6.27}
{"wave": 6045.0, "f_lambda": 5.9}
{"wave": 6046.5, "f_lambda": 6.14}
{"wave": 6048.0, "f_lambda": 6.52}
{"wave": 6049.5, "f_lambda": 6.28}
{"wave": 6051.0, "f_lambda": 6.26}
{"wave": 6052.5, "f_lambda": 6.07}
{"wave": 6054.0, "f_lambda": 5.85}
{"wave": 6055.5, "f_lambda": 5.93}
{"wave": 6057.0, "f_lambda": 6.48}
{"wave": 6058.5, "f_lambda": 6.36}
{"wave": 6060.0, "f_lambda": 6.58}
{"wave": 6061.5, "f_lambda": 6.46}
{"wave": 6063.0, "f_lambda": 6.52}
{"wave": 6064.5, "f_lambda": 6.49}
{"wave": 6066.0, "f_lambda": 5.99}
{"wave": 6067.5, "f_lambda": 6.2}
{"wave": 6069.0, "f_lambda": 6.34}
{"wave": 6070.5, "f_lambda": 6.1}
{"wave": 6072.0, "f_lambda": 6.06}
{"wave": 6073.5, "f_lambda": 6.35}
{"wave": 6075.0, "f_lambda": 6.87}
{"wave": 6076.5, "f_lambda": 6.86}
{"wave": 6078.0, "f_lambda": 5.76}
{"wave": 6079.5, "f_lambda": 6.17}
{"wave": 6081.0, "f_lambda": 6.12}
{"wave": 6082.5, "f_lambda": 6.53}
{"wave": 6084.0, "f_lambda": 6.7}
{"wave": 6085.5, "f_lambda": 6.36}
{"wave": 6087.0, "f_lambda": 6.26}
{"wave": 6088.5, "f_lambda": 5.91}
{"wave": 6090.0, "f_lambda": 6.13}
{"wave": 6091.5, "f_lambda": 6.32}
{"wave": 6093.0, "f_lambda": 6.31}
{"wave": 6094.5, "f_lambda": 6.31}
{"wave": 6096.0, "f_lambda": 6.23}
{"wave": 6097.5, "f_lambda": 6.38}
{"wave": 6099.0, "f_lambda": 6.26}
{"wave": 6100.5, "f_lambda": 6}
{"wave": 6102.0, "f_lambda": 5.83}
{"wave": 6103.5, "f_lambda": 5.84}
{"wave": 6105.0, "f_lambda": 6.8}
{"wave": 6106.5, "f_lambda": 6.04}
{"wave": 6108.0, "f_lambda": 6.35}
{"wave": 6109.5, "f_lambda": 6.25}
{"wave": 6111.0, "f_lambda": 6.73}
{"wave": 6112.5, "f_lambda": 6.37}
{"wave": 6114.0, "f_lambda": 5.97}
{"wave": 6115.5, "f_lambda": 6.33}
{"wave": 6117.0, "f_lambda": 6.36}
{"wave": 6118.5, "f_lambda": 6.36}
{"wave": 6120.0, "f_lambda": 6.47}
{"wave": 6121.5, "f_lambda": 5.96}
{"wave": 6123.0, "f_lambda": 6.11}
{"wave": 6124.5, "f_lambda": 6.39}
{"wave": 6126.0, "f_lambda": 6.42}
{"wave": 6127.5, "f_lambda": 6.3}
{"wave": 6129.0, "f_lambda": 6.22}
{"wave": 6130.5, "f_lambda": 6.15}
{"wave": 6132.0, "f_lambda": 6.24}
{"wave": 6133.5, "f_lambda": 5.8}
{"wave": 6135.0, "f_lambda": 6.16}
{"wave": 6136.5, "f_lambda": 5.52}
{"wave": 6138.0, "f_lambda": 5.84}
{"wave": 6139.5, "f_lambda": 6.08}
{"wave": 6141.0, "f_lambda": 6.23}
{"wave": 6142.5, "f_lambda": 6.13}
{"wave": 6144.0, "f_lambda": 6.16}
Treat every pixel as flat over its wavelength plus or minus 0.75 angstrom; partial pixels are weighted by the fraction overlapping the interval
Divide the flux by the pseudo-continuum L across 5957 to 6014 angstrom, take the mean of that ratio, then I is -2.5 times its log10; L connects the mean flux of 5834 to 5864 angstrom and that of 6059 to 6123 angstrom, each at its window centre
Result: 0.01 mag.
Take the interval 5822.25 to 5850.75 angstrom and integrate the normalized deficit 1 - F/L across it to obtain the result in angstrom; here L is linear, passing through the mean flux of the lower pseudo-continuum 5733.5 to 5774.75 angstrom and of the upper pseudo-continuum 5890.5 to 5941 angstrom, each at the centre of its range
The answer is -1.4 angstrom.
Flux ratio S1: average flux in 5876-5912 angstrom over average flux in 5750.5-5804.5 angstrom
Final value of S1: 0.92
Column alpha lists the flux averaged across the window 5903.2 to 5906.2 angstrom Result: 6.6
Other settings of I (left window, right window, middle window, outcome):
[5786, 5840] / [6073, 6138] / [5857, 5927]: 0.05 mag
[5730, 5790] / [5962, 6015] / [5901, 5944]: 0.00 mag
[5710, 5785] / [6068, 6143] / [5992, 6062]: 0.01 mag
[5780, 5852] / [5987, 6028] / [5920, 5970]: 0.00 mag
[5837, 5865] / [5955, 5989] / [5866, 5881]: 0.04 mag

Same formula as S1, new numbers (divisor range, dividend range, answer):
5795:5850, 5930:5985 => 0.97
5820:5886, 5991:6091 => 0.95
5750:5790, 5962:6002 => 0.95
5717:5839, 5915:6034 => 0.96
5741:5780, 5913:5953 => 0.96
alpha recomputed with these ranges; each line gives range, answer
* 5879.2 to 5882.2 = 6.54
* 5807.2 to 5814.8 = 6.44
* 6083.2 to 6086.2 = 6.53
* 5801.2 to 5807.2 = 5.63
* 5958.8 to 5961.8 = 6.57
